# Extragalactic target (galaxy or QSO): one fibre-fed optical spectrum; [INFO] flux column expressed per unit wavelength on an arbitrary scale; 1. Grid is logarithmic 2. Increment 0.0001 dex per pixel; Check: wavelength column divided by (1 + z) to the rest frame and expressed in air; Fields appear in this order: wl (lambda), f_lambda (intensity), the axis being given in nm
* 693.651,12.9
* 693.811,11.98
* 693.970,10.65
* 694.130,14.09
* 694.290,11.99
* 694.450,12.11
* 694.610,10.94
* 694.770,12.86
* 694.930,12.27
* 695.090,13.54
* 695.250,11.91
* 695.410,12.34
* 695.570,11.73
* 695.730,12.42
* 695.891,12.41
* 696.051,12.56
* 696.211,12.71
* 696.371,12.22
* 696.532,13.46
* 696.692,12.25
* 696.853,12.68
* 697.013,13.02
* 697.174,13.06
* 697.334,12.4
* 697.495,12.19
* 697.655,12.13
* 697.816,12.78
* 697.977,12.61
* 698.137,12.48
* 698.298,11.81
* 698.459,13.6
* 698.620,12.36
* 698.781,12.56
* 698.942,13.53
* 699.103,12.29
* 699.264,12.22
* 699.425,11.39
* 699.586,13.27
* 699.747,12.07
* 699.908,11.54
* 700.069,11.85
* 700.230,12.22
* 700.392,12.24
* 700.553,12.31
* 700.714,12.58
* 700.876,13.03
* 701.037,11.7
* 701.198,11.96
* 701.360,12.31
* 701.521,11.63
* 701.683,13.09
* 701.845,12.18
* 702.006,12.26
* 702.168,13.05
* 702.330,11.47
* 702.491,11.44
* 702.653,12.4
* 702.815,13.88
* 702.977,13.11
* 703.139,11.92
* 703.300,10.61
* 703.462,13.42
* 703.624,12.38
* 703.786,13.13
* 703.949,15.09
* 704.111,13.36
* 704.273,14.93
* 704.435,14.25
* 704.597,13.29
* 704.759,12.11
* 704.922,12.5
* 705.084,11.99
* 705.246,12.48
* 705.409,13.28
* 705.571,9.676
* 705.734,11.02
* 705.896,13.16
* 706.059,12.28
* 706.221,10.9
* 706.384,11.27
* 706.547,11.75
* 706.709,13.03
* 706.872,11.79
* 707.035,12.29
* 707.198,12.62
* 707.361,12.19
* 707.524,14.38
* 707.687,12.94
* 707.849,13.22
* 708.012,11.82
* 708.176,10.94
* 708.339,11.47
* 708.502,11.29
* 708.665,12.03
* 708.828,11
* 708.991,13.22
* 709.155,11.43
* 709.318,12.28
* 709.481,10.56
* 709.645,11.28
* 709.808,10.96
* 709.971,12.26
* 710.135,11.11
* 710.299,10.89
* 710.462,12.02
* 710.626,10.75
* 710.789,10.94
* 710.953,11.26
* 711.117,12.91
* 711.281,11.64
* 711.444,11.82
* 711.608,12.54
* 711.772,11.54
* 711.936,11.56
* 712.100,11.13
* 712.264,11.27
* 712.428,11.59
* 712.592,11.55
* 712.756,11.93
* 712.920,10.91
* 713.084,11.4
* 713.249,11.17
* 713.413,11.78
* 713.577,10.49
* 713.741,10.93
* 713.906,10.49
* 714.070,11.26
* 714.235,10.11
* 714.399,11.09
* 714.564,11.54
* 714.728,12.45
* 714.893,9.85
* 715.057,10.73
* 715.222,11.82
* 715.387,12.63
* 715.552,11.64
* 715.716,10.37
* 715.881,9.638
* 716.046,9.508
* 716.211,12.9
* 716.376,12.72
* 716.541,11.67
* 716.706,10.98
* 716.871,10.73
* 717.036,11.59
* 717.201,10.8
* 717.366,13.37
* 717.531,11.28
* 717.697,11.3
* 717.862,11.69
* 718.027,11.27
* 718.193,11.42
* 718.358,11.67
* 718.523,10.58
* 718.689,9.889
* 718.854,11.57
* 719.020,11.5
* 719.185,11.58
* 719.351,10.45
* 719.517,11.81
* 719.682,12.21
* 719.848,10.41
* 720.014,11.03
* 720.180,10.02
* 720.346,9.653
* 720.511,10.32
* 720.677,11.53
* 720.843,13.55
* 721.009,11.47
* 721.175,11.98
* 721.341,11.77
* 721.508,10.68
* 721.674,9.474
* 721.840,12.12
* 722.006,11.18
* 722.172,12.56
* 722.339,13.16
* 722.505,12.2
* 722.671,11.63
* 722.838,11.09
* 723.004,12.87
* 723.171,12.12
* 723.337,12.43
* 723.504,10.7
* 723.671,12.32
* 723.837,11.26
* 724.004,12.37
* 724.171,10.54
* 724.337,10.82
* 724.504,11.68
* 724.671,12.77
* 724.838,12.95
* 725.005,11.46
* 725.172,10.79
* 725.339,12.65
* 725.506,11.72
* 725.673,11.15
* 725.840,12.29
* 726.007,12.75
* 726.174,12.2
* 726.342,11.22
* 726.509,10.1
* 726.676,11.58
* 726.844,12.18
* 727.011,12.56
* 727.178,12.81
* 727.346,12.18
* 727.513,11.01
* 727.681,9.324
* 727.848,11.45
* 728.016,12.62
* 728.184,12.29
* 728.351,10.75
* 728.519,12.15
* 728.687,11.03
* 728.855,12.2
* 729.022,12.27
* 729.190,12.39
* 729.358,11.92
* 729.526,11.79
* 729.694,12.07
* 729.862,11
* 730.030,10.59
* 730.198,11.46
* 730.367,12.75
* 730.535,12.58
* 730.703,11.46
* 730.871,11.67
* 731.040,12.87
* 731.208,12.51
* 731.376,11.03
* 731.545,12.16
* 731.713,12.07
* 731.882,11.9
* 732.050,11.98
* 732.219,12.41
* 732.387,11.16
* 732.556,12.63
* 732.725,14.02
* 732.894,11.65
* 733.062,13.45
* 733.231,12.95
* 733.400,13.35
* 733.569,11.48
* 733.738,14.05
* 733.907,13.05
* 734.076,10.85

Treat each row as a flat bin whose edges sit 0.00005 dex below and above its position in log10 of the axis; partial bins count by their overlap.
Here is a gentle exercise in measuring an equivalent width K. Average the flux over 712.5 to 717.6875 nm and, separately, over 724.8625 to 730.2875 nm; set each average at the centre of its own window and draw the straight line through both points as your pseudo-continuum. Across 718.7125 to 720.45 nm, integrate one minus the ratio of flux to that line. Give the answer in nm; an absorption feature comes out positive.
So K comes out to 0.07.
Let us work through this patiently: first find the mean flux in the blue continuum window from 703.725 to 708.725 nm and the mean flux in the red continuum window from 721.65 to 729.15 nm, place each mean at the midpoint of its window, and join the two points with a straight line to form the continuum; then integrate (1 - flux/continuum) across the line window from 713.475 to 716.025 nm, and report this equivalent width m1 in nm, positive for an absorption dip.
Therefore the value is 0.25 nm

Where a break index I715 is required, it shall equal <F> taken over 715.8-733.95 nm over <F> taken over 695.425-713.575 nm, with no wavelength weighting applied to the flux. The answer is 1.0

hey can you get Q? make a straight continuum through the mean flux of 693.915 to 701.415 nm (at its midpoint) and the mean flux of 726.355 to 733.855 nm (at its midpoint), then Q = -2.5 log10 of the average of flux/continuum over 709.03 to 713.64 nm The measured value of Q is 0.07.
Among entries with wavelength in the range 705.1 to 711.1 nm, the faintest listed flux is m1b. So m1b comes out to 9.676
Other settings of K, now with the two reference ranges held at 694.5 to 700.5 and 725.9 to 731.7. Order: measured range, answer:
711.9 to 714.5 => 0.20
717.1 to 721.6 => 0.26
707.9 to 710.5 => 0.14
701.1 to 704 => -0.04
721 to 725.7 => 0.07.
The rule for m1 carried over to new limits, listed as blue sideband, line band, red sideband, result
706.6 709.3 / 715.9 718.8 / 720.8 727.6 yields 0.155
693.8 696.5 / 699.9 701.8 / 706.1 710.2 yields -0.014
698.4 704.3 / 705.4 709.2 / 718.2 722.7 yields 0.040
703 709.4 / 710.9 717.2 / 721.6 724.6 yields 0.382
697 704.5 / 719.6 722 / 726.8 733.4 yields 0.201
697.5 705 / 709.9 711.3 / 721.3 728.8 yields 0.081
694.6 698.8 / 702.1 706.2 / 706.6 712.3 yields -0.169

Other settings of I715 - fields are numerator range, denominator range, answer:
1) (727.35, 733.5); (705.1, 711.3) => 1.01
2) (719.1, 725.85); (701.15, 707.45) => 0.93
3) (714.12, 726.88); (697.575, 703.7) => 0.93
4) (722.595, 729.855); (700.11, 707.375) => 0.95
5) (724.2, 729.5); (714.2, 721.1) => 1.05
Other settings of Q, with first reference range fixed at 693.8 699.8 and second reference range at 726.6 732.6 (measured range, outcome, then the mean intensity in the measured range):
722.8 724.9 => 0.01 mag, 11.8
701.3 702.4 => 0.01 mag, 12.3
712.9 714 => 0.10 mag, 11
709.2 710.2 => 0.07 mag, 11.4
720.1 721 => 0.09 mag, 11.1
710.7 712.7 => 0.05 mag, 11.6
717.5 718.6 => 0.07 mag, 11.3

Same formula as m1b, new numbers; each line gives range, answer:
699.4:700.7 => 11.39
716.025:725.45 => 9.474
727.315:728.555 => 9.324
